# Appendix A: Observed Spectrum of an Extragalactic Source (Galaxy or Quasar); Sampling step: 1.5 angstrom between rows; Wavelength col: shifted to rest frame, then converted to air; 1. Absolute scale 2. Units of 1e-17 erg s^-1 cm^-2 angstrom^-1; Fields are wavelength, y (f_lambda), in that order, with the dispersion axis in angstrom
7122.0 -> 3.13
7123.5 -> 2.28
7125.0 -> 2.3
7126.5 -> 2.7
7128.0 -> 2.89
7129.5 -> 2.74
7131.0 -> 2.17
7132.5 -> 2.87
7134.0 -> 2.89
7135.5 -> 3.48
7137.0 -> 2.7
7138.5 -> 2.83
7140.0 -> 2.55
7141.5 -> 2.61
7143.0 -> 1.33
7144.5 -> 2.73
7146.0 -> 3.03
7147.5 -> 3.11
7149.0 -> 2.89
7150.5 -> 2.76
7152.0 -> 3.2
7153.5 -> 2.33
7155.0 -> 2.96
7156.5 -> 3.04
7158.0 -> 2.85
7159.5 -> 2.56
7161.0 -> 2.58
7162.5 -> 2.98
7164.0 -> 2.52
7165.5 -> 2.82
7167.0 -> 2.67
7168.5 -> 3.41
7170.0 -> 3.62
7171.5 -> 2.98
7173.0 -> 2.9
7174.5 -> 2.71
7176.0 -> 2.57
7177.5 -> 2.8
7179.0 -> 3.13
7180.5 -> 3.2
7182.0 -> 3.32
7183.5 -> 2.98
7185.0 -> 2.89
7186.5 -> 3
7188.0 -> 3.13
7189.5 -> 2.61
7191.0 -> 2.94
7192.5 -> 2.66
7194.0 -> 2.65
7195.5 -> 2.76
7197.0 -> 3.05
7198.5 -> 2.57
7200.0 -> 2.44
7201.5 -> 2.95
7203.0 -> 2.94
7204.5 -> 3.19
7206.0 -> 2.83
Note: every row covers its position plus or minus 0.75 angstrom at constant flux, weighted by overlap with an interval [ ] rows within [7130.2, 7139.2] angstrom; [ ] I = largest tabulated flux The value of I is 3.48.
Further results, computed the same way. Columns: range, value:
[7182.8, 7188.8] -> 3.13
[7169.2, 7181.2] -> 3.62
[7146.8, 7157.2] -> 3.2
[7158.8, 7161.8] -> 2.58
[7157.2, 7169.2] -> 3.41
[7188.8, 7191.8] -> 2.94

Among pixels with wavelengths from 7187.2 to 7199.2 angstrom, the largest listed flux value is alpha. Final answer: 3.13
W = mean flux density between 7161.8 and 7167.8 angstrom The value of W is 2.75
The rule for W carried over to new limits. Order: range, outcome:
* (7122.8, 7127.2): 2.43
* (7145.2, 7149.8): 3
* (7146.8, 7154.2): 2.86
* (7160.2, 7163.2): 2.77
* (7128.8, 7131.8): 2.46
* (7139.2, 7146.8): 2.46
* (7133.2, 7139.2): 2.98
